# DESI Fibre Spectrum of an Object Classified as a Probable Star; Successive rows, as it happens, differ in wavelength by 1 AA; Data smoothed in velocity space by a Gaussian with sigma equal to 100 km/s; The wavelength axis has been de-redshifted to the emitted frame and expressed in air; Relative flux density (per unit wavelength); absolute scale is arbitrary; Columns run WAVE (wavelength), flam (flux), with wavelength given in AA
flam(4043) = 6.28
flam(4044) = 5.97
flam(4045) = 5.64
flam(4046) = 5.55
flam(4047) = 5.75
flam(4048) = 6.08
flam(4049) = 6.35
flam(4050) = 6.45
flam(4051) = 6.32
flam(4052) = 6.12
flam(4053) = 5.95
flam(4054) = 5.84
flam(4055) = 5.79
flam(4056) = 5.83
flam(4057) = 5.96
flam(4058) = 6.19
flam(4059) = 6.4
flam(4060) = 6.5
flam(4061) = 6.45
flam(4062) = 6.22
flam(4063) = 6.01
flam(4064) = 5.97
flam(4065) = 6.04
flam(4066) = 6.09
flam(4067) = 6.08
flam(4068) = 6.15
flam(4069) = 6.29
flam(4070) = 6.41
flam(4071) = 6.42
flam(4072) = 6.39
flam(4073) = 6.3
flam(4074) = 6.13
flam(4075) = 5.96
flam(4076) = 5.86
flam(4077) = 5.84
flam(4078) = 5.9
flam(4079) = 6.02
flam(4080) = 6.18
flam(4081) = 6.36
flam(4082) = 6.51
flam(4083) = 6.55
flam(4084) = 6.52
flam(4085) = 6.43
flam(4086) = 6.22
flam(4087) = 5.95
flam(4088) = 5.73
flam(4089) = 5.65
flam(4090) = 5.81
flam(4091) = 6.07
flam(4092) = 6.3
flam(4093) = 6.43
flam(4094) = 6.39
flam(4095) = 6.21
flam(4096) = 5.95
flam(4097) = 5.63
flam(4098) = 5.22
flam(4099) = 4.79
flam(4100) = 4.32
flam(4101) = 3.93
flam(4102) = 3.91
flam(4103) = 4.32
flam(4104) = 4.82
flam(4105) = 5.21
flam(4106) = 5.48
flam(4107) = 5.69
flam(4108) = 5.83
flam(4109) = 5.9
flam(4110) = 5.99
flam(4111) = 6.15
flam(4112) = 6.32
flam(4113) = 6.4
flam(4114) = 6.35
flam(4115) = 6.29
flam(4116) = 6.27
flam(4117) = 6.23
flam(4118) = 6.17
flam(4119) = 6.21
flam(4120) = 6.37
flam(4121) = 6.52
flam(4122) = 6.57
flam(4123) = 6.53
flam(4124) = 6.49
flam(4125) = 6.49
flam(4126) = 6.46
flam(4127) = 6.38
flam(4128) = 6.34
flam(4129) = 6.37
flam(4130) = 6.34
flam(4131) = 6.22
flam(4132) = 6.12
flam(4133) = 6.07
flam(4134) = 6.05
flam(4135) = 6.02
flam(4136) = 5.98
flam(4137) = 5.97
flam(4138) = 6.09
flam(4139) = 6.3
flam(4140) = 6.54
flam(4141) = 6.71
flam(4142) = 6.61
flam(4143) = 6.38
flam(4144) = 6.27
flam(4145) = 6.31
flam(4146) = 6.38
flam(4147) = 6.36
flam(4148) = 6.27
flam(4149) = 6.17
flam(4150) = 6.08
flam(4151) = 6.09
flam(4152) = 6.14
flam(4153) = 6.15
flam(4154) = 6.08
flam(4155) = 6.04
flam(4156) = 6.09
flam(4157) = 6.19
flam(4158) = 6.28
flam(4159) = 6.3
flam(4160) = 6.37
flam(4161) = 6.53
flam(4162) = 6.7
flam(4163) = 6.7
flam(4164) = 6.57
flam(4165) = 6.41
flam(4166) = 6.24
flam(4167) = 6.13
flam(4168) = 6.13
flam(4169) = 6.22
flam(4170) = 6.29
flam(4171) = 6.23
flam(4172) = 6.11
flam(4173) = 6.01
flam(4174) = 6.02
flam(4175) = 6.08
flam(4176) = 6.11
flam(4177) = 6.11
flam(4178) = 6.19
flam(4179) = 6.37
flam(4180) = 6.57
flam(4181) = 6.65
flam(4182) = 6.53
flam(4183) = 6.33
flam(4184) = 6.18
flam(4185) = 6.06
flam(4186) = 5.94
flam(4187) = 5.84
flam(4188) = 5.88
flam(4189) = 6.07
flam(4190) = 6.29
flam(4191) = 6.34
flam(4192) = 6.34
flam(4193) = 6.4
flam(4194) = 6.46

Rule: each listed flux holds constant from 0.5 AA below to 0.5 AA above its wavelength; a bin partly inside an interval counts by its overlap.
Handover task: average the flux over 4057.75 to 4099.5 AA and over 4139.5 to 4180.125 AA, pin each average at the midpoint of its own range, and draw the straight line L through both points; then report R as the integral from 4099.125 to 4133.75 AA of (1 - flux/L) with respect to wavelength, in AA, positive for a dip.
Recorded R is 1.6 AA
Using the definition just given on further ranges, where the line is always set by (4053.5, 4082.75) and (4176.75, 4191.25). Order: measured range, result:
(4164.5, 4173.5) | 0.0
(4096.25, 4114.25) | 2.4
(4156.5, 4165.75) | -0.4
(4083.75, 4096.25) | 0.1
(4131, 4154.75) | -0.1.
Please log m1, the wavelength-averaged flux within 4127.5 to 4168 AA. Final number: 6.27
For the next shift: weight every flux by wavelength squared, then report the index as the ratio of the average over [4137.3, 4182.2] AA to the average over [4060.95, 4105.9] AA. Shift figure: 1.11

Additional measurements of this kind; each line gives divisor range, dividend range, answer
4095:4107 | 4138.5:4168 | 1.31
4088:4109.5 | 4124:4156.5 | 1.17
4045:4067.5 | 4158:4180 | 1.09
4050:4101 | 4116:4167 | 1.08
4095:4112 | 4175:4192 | 1.23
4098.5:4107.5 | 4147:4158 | 1.33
